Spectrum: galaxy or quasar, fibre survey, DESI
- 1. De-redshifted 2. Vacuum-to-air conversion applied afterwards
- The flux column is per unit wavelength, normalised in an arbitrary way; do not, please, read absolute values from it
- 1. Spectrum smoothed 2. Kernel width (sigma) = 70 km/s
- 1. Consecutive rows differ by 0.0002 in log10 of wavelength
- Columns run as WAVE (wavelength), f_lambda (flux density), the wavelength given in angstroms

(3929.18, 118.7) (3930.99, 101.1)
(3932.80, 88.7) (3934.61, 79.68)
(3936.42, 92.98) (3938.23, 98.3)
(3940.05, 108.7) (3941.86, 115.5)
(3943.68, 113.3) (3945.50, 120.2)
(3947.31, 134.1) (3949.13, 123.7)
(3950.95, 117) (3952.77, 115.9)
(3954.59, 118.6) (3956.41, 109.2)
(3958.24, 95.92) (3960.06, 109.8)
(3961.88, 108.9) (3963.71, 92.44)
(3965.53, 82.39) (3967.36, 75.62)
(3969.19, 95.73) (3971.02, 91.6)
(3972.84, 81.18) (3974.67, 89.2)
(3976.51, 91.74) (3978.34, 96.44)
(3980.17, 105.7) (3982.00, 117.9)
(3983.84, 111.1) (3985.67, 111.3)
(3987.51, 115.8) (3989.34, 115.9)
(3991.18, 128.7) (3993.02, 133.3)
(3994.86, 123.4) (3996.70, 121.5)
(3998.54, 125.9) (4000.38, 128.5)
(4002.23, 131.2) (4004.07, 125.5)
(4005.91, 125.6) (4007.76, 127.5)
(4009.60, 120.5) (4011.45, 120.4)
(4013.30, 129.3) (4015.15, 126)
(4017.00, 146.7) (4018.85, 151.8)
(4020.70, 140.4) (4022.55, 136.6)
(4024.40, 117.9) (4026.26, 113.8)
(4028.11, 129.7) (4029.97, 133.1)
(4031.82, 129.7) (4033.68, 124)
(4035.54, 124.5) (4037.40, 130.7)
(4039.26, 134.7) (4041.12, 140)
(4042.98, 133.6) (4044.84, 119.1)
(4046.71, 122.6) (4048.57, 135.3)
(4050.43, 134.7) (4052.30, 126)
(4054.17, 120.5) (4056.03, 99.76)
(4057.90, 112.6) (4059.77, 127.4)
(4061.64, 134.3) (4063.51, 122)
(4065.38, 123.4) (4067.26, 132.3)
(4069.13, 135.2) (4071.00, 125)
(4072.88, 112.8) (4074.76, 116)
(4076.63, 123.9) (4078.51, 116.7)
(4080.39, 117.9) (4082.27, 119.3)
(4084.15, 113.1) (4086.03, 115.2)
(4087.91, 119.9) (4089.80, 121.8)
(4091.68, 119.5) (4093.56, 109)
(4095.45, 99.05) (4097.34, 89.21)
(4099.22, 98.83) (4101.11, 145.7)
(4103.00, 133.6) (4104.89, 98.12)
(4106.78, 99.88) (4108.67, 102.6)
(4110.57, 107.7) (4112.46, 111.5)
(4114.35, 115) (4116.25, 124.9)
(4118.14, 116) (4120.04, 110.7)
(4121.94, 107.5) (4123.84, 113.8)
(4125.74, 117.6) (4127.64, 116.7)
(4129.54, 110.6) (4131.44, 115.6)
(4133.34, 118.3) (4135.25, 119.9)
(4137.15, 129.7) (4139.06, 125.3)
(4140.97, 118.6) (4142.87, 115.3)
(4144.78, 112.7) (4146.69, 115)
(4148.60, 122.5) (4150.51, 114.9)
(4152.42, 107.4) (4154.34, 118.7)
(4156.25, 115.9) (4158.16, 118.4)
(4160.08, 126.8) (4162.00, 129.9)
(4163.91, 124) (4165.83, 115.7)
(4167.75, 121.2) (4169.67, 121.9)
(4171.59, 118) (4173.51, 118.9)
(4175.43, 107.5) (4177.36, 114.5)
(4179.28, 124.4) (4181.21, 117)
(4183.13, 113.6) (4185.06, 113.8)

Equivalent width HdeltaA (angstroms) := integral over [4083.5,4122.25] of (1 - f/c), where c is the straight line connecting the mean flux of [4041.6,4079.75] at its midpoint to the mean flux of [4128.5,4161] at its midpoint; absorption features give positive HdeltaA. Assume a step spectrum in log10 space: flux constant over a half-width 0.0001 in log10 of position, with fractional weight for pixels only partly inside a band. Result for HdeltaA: 2.7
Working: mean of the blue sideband 124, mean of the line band 112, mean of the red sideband 118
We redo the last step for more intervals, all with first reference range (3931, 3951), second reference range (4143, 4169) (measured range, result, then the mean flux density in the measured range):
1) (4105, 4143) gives 0.8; 115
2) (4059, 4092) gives -2.2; 122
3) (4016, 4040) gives -4.2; 132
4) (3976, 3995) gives -0.7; 114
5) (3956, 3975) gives 2.7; 93.6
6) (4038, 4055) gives -2.5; 130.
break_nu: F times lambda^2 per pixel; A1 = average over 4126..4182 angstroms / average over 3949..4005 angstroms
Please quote 1.18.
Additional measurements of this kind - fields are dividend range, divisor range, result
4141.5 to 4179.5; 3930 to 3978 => 1.28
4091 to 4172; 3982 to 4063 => 0.97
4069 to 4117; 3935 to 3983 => 1.18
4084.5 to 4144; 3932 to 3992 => 1.18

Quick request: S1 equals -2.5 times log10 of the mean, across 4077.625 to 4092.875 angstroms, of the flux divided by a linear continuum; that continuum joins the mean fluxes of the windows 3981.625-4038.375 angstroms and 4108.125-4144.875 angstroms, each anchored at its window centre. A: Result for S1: 0.02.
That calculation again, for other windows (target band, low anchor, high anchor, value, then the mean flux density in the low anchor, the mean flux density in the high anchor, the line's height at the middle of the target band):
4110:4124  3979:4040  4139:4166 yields 0.06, 126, 119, 120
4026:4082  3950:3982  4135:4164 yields -0.15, 99.2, 120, 109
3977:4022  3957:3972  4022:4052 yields -0.12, 94.3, 129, 111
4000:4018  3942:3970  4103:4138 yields -0.17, 108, 114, 110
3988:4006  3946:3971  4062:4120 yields -0.16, 106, 116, 109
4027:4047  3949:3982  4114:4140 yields -0.20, 100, 117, 108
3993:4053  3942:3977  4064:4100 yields -0.17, 104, 116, 110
